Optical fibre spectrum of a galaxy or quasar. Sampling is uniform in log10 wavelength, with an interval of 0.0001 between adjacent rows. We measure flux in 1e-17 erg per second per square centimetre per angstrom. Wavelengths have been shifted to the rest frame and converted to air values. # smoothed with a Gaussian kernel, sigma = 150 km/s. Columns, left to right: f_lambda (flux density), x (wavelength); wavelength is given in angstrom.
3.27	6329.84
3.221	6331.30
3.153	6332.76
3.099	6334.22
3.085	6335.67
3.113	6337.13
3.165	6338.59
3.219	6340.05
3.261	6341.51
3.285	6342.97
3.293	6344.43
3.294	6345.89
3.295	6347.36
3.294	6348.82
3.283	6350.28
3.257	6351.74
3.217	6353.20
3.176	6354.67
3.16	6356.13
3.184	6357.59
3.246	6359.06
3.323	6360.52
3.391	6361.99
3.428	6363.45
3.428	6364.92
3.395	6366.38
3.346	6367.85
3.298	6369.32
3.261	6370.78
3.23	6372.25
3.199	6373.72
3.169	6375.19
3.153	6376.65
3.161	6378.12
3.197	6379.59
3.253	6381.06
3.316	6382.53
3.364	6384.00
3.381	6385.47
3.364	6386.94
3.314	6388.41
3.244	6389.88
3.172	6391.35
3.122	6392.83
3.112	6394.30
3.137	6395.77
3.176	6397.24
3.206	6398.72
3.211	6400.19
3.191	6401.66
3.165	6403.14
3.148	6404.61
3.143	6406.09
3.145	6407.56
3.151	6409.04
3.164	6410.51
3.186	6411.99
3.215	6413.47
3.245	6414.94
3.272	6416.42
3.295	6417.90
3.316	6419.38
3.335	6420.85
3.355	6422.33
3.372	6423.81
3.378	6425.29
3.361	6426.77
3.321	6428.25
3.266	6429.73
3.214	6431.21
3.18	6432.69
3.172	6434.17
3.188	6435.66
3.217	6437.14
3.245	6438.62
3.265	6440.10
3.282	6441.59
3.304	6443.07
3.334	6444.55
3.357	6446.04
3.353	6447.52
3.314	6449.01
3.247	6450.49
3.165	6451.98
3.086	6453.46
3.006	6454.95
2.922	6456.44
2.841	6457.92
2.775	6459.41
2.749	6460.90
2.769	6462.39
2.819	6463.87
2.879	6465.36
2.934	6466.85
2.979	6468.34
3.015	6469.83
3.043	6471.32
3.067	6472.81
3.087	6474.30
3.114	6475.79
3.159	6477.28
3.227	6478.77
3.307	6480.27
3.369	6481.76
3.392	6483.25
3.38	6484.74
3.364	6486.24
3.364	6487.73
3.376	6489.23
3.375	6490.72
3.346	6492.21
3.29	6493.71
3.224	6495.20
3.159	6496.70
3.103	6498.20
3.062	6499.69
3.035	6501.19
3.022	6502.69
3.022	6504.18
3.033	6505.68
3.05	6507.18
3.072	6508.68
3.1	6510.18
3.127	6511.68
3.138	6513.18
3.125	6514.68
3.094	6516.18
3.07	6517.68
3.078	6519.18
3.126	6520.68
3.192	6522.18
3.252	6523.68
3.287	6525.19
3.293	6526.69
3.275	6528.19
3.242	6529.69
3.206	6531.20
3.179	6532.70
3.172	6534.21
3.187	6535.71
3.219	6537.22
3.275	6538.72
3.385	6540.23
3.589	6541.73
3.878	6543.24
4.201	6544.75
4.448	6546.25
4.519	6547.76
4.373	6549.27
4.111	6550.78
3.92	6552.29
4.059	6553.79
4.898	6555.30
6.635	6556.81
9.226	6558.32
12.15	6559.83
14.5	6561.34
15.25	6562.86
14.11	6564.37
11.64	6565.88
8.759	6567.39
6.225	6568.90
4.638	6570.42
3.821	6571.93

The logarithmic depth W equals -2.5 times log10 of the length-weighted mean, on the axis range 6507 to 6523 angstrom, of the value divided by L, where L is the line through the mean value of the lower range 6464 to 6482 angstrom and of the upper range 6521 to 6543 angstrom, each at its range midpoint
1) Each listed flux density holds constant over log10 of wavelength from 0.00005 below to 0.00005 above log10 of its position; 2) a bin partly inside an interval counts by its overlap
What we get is 0.04 mag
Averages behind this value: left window 3.08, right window 3.28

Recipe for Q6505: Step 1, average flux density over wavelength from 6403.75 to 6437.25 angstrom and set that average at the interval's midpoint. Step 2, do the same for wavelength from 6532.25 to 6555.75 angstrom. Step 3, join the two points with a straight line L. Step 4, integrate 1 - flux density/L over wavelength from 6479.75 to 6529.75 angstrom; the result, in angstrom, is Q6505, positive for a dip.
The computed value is 6.1 angstrom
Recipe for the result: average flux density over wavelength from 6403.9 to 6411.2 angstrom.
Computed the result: 3.15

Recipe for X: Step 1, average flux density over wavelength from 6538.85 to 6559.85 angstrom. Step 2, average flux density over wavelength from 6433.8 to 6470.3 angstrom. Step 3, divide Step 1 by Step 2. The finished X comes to 1.6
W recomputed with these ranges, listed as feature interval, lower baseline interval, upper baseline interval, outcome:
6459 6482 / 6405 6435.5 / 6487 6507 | 0.07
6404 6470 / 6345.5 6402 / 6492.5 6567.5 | 0.20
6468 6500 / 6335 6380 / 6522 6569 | 0.46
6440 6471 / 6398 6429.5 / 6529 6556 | 0.12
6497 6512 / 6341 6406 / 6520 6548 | 0.12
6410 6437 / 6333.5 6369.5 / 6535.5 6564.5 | 0.31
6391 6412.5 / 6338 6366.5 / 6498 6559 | 0.07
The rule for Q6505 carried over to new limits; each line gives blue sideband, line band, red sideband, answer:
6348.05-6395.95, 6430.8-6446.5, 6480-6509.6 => -0.1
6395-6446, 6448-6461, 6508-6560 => 1.5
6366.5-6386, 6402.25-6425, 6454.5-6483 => -0.6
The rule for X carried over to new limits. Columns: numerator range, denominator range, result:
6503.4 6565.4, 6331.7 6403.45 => 1.46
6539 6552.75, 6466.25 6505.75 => 1.26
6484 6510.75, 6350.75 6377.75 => 0.97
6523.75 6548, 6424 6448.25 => 1.07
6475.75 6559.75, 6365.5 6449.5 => 1.11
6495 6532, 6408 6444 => 0.96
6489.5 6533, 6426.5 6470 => 1.01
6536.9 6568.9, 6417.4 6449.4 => 2.10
